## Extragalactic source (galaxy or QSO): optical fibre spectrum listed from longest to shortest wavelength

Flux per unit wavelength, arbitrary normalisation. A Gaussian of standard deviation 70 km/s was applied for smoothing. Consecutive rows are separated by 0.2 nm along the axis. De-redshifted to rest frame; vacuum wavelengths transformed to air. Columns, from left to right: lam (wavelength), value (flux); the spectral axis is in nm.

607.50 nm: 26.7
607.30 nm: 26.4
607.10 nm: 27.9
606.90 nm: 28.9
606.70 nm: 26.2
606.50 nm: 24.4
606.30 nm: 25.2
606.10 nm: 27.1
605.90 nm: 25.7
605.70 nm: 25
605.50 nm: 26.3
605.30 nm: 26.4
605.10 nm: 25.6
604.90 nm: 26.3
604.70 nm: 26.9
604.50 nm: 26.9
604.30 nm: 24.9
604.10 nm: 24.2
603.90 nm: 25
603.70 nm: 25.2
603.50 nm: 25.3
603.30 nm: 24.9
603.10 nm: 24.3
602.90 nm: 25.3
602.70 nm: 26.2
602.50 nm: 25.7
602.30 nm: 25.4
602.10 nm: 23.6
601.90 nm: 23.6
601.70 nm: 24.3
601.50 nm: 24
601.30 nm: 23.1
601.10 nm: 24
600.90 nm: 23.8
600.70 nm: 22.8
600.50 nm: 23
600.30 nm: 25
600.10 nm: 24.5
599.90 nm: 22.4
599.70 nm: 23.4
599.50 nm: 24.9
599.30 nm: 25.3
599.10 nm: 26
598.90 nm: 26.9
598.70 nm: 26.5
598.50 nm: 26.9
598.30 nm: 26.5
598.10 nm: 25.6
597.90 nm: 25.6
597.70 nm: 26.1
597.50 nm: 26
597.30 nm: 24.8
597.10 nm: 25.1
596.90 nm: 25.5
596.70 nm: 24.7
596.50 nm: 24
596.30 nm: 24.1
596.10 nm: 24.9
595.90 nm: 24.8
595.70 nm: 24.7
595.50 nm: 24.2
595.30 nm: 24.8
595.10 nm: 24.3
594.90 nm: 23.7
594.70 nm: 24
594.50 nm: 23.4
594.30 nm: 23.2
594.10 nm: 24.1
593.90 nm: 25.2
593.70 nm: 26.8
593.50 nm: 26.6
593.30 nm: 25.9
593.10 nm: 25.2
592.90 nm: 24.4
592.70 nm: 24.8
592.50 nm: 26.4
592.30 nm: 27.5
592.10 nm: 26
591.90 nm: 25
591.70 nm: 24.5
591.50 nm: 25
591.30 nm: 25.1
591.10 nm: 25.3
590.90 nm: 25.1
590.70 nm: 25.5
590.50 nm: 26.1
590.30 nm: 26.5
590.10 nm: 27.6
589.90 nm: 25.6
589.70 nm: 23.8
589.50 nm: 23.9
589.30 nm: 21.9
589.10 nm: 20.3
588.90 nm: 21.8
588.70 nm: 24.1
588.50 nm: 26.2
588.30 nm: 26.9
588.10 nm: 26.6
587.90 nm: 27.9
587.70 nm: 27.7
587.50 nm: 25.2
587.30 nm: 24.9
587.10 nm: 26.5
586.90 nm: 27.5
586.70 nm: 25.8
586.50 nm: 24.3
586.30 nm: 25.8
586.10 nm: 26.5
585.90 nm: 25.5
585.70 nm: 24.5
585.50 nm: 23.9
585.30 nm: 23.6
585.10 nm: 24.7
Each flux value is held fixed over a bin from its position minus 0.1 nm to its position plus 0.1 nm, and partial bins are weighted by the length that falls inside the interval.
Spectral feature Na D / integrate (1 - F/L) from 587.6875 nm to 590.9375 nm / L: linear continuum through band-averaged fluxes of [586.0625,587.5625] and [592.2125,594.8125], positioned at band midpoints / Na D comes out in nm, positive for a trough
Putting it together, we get 0.06 nm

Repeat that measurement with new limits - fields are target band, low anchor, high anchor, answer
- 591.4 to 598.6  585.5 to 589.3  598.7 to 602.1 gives -0.13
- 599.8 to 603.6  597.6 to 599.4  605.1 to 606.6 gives 0.25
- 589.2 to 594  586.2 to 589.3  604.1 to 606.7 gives 0.01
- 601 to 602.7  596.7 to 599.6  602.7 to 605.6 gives 0.09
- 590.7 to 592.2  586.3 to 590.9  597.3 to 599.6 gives 0.02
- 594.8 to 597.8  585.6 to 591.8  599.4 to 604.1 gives -0.01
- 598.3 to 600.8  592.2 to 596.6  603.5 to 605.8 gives 0.04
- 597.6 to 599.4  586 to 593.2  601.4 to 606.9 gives -0.05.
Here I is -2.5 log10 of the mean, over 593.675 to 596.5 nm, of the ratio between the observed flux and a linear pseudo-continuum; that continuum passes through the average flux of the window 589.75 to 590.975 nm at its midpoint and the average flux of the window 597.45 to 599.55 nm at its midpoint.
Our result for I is 0.072 mag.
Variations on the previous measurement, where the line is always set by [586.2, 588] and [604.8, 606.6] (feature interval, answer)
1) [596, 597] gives 0.06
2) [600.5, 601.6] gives 0.11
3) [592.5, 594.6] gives 0.04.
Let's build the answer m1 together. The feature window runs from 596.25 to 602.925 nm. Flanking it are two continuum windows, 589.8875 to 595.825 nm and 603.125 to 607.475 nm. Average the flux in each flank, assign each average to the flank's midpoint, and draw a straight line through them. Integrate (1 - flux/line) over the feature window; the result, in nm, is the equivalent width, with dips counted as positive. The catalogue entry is 0.20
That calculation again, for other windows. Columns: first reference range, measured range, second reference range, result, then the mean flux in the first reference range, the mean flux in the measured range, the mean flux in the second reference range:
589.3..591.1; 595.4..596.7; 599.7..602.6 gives 0.01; 25.3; 24.5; 23.9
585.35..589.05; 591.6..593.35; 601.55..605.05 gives -0.01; 25.5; 25.5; 25.2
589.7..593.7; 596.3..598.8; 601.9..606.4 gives 0.00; 25.7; 25.5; 25.5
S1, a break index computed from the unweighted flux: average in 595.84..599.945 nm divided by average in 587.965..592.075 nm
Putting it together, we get 1.0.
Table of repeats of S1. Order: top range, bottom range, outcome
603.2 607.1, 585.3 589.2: 1.02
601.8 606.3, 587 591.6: 1.01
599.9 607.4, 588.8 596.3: 1.02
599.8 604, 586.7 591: 0.96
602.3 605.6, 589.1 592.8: 1.02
